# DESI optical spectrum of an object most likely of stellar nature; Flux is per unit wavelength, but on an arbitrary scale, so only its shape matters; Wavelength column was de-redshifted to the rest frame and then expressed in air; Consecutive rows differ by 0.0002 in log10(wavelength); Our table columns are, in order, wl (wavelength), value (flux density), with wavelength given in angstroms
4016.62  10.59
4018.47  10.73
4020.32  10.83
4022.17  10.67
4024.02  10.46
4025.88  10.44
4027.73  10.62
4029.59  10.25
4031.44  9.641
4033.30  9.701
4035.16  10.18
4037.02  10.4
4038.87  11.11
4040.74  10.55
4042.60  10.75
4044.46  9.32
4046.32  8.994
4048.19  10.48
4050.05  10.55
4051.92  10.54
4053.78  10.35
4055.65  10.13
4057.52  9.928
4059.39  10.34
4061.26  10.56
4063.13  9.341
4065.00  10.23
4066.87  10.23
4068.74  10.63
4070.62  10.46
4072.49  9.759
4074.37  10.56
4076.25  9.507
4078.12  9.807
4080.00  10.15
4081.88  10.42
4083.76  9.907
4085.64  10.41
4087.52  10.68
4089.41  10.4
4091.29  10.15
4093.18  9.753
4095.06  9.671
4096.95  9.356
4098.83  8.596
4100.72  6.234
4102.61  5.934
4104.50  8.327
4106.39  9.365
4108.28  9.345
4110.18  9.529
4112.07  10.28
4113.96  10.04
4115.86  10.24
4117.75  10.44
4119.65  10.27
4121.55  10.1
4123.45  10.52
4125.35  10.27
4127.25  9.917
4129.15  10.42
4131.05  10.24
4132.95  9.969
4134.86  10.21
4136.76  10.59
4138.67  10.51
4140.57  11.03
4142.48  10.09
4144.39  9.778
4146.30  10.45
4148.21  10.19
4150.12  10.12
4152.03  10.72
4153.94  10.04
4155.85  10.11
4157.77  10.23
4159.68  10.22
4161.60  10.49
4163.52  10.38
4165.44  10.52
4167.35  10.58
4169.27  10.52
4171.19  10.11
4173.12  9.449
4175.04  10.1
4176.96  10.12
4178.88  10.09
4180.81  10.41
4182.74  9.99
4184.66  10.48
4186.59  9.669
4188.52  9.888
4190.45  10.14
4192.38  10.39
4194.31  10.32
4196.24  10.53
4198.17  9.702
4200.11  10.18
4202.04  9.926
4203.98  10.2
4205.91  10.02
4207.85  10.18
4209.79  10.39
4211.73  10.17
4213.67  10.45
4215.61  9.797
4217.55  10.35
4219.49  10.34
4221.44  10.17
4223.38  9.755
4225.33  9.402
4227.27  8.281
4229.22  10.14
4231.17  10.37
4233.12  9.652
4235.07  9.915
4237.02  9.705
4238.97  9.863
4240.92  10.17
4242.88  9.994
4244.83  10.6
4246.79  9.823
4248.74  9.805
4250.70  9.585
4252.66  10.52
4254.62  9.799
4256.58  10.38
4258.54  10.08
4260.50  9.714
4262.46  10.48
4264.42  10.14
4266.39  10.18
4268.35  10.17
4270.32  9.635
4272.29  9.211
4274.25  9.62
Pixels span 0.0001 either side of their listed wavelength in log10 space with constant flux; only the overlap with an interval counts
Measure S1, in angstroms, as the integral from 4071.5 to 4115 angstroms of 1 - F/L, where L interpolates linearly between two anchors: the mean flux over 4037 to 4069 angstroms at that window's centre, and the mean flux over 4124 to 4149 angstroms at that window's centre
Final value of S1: 3.3 angstroms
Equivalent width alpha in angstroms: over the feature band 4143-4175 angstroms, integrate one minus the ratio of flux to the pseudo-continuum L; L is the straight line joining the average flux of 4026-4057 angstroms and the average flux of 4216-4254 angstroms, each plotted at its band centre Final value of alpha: -0.64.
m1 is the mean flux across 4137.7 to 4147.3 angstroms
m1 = 10.4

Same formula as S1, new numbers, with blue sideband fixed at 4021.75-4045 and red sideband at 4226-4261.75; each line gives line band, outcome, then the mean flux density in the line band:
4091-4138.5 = 2.6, 9.6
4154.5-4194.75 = -0.6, 10.2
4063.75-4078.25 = 0.1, 10.2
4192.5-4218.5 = -0.5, 10.2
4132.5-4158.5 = -0.5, 10.3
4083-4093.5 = 0.0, 10.2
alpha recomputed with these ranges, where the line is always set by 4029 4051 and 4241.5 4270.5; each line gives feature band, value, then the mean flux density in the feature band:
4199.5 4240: 0.50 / 9.96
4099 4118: 2.30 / 8.91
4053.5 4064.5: 0.06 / 10.1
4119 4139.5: -0.30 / 10.3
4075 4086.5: 0.11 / 10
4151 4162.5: -0.21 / 10.3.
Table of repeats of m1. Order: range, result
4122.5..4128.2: 10.2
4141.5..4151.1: 10.1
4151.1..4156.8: 10.3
